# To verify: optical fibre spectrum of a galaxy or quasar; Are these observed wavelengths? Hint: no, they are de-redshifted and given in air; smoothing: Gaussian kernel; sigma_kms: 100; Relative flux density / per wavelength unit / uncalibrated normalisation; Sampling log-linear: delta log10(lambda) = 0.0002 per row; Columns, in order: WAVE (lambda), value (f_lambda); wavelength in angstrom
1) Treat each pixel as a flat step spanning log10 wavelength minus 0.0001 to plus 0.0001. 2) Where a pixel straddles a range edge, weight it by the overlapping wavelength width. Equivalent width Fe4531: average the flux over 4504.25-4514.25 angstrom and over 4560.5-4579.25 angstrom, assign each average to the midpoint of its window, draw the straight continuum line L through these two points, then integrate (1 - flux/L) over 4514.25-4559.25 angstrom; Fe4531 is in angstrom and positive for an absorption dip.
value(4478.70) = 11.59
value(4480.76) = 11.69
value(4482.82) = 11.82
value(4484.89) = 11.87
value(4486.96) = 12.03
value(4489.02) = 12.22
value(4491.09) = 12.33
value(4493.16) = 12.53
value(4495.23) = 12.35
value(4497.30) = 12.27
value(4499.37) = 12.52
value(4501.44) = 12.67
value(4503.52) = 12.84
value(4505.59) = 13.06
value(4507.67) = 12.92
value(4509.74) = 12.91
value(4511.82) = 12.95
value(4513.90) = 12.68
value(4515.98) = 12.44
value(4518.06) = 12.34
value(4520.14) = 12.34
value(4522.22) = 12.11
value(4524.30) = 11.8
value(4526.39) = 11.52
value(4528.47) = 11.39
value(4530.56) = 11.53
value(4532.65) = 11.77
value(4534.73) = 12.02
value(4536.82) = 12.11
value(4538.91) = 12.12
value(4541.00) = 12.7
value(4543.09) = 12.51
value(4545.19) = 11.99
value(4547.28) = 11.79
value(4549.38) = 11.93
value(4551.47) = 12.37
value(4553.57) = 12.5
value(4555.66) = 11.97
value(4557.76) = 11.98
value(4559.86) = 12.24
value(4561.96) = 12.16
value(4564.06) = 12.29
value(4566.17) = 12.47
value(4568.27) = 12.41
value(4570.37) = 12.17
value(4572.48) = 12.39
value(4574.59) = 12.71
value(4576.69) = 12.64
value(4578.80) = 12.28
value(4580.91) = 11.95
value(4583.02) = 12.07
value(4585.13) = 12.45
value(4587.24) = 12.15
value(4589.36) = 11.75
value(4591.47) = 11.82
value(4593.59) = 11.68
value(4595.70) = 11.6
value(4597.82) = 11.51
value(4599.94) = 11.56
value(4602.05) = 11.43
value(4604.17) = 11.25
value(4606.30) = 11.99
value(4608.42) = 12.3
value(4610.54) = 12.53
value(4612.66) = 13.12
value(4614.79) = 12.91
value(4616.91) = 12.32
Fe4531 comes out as 2.16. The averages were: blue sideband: 12.9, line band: 12.1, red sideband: 12.4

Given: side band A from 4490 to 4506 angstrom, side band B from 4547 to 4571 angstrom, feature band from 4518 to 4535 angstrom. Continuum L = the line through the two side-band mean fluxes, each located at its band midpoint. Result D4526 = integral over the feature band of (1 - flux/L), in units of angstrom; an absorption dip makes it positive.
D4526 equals 0.76 angstrom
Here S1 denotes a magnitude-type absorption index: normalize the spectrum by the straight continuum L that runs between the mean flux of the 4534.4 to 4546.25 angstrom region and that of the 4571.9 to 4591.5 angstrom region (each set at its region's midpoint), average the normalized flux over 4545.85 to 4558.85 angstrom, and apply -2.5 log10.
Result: 0.01 mag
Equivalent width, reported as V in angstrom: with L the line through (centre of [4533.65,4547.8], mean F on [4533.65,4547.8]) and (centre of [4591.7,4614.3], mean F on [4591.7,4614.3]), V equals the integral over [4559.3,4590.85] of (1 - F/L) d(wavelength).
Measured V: -0.6 angstrom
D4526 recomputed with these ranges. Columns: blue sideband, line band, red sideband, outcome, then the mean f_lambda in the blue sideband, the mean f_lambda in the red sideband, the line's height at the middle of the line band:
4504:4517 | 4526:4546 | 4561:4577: 1.0 angstrom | 12.8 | 12.4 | 12.6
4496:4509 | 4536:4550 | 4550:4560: 0.2 angstrom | 12.7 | 12.2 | 12.3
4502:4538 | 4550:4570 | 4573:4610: -0.3 angstrom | 12.3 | 12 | 12.1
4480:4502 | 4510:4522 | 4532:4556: -0.4 angstrom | 12.2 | 12.2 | 12.2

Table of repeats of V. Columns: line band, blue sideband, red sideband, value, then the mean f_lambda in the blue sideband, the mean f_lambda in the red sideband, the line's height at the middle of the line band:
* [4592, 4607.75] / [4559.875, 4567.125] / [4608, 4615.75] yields 1.3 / 12.3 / 12.7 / 12.6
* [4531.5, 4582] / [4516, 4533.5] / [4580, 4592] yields -1.1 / 11.9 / 12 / 12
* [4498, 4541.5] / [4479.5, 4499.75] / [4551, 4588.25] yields -0.4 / 12.1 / 12.3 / 12.2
